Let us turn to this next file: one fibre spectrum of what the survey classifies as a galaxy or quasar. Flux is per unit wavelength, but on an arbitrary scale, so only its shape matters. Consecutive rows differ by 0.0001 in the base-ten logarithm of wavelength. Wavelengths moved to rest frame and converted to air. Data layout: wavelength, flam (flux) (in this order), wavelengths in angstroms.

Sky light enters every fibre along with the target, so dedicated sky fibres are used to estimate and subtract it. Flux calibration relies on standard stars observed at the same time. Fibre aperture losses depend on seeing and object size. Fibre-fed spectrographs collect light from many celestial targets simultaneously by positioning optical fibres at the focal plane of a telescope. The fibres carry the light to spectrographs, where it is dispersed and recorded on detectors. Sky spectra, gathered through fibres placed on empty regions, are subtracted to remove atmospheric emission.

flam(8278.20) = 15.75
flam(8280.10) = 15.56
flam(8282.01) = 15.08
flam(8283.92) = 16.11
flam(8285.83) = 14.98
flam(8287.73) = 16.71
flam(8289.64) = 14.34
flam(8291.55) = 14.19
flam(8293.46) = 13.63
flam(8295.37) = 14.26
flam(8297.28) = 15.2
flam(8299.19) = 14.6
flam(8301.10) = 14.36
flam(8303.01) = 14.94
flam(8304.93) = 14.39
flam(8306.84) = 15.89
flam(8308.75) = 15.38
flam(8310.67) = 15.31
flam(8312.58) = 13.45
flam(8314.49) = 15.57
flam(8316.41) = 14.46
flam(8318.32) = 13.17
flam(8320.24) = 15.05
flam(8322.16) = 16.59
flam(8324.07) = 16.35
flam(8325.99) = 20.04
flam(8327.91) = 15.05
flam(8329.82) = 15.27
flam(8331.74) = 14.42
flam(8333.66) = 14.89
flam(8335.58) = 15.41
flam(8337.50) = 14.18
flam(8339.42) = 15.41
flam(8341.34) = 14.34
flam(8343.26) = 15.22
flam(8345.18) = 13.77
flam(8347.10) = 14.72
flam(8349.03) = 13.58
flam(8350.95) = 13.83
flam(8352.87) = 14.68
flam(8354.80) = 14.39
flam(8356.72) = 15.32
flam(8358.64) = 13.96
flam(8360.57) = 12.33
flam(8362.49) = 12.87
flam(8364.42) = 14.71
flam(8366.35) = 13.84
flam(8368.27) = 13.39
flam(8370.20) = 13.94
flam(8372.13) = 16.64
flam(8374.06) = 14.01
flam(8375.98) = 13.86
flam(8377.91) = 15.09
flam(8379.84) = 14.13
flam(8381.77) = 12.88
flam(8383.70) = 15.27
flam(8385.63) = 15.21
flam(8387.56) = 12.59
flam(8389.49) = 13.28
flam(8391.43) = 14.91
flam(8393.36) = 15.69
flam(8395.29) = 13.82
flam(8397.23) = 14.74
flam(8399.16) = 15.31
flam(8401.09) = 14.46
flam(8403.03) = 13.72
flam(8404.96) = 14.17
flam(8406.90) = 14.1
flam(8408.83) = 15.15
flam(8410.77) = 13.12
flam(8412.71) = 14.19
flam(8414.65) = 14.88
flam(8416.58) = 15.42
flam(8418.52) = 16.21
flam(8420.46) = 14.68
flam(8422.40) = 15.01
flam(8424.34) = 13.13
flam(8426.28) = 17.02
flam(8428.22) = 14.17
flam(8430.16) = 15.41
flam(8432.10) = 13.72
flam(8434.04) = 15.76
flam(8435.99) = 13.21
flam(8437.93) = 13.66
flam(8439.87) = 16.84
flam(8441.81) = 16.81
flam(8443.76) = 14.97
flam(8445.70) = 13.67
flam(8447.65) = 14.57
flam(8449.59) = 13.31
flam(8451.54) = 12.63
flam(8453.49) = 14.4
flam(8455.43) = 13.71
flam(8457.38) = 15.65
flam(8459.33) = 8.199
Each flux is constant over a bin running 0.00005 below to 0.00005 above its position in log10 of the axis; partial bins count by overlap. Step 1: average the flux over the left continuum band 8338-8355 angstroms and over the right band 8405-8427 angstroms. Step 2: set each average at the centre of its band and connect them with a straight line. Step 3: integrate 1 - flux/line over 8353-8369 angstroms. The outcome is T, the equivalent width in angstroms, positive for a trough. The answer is 0.7 angstroms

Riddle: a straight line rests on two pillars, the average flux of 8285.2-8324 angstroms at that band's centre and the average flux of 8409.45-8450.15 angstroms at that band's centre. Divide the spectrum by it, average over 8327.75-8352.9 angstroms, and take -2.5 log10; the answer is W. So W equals 0.016 mag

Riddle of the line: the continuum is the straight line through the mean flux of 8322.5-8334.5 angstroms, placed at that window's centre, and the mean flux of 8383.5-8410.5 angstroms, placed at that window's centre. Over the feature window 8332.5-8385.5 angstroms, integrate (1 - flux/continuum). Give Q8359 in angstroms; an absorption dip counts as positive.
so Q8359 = 3.4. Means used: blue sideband 16.1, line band 14.3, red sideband 14.4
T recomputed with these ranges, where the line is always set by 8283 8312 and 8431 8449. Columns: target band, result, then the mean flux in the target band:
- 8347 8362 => 0.9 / 14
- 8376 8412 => 1.3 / 14.3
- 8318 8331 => -1.0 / 16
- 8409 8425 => 0.2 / 14.6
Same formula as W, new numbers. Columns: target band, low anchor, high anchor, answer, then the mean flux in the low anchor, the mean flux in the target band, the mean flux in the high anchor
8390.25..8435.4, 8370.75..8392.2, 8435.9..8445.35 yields 0.01 mag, 14.3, 14.7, 15.2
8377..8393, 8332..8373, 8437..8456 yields 0.01 mag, 14.3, 14.2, 14.5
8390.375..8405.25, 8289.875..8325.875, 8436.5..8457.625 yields 0.00 mag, 14.9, 14.6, 14.5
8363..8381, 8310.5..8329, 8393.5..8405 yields 0.04 mag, 15.5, 14.3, 14.5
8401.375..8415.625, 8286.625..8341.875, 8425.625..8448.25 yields 0.06 mag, 15.1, 14.2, 15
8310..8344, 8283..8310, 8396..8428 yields -0.03 mag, 14.9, 15.2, 14.7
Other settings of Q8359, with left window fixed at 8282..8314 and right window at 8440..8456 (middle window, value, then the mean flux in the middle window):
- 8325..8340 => -0.8 angstroms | 15.6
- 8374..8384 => 0.3 angstroms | 14.2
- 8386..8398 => 0.3 angstroms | 14.2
